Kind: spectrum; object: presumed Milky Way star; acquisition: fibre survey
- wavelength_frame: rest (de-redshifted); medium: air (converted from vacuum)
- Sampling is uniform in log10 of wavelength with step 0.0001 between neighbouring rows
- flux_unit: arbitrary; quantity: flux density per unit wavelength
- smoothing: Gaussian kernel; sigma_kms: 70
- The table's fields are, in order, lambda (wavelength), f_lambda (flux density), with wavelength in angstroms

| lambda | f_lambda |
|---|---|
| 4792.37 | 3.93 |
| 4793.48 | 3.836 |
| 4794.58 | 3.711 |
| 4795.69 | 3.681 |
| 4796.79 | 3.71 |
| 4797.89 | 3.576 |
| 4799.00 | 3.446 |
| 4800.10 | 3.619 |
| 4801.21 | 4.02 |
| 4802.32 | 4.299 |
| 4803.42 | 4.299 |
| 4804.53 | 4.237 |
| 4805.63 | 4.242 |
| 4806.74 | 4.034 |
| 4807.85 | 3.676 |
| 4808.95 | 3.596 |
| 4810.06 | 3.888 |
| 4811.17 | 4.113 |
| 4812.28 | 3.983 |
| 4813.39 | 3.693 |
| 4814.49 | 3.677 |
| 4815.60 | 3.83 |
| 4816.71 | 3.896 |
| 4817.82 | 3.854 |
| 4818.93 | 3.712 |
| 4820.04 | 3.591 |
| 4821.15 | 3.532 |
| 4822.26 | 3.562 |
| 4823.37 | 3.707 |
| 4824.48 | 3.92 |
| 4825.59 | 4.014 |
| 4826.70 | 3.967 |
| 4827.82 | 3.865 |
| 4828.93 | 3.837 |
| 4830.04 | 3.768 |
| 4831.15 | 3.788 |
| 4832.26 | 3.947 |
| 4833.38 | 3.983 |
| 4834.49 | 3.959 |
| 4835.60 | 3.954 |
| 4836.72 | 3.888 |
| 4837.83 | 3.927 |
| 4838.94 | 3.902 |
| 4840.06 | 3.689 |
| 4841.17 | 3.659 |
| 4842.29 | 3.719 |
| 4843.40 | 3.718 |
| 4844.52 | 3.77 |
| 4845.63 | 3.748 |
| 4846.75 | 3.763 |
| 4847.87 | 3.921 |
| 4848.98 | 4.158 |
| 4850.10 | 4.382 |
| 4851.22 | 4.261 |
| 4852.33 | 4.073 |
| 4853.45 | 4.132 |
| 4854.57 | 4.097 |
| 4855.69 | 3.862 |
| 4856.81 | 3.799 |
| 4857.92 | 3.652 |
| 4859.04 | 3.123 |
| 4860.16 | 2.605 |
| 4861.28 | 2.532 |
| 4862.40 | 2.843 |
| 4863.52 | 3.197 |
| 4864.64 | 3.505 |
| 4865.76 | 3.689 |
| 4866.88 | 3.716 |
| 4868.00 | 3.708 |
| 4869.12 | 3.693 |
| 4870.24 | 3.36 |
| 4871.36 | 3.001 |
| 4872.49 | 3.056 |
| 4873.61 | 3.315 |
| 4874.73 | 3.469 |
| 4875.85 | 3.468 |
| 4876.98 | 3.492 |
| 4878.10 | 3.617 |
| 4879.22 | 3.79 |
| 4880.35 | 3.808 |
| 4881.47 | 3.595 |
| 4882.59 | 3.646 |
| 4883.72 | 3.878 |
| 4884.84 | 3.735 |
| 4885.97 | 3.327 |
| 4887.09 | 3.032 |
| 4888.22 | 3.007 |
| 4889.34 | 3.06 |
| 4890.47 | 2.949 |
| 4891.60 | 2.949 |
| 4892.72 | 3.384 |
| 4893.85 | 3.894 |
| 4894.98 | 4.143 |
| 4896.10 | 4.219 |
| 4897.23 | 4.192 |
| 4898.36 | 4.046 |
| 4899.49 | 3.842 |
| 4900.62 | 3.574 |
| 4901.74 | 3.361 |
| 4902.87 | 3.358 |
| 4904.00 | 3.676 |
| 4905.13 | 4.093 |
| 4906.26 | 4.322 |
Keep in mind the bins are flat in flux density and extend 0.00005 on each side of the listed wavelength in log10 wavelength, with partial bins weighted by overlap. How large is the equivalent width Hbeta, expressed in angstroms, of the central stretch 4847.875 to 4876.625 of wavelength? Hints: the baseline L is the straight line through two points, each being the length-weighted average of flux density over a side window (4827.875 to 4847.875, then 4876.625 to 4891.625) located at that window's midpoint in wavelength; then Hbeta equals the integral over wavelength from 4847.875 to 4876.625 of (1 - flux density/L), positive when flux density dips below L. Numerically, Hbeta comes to 0.6 angstroms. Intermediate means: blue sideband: 3.83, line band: 3.55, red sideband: 3.44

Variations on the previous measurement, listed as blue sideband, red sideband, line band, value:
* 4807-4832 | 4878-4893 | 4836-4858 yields -1.68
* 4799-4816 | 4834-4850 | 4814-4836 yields 0.43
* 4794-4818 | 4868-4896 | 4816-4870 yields -0.99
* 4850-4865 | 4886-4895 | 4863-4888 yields -0.82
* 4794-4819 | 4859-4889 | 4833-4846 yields -0.71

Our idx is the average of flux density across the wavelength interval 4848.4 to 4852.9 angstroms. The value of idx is 4.22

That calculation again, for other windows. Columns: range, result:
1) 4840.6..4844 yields 3.7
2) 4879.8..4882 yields 3.71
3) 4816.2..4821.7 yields 3.71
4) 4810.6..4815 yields 3.87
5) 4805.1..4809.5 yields 3.89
